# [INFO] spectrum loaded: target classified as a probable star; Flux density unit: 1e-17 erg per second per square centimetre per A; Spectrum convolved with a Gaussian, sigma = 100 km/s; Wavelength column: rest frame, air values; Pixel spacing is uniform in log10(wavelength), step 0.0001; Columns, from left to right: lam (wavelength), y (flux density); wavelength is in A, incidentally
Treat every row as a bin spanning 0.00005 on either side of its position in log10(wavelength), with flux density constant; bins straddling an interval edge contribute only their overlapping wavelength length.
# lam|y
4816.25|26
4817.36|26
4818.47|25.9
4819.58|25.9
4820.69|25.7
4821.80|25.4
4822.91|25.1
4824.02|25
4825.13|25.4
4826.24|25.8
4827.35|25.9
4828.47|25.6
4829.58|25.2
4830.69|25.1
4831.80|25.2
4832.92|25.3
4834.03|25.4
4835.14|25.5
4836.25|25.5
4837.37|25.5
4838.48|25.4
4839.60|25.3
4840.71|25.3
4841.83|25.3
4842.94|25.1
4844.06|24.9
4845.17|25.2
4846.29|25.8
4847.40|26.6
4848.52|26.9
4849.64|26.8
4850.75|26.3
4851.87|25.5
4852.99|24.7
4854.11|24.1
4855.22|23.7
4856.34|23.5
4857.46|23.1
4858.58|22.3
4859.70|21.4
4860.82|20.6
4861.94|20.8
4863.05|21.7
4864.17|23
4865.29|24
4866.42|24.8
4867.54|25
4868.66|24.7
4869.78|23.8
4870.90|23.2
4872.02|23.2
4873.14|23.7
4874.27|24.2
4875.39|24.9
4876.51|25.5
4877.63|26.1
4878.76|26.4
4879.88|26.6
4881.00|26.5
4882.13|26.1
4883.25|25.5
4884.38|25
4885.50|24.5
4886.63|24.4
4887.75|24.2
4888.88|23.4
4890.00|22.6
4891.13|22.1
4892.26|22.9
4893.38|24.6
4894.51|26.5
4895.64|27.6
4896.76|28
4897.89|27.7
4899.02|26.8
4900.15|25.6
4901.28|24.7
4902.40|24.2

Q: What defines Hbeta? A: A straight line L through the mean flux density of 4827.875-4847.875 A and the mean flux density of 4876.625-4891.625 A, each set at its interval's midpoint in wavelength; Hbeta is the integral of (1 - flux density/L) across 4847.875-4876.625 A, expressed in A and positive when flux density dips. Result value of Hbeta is 1.4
